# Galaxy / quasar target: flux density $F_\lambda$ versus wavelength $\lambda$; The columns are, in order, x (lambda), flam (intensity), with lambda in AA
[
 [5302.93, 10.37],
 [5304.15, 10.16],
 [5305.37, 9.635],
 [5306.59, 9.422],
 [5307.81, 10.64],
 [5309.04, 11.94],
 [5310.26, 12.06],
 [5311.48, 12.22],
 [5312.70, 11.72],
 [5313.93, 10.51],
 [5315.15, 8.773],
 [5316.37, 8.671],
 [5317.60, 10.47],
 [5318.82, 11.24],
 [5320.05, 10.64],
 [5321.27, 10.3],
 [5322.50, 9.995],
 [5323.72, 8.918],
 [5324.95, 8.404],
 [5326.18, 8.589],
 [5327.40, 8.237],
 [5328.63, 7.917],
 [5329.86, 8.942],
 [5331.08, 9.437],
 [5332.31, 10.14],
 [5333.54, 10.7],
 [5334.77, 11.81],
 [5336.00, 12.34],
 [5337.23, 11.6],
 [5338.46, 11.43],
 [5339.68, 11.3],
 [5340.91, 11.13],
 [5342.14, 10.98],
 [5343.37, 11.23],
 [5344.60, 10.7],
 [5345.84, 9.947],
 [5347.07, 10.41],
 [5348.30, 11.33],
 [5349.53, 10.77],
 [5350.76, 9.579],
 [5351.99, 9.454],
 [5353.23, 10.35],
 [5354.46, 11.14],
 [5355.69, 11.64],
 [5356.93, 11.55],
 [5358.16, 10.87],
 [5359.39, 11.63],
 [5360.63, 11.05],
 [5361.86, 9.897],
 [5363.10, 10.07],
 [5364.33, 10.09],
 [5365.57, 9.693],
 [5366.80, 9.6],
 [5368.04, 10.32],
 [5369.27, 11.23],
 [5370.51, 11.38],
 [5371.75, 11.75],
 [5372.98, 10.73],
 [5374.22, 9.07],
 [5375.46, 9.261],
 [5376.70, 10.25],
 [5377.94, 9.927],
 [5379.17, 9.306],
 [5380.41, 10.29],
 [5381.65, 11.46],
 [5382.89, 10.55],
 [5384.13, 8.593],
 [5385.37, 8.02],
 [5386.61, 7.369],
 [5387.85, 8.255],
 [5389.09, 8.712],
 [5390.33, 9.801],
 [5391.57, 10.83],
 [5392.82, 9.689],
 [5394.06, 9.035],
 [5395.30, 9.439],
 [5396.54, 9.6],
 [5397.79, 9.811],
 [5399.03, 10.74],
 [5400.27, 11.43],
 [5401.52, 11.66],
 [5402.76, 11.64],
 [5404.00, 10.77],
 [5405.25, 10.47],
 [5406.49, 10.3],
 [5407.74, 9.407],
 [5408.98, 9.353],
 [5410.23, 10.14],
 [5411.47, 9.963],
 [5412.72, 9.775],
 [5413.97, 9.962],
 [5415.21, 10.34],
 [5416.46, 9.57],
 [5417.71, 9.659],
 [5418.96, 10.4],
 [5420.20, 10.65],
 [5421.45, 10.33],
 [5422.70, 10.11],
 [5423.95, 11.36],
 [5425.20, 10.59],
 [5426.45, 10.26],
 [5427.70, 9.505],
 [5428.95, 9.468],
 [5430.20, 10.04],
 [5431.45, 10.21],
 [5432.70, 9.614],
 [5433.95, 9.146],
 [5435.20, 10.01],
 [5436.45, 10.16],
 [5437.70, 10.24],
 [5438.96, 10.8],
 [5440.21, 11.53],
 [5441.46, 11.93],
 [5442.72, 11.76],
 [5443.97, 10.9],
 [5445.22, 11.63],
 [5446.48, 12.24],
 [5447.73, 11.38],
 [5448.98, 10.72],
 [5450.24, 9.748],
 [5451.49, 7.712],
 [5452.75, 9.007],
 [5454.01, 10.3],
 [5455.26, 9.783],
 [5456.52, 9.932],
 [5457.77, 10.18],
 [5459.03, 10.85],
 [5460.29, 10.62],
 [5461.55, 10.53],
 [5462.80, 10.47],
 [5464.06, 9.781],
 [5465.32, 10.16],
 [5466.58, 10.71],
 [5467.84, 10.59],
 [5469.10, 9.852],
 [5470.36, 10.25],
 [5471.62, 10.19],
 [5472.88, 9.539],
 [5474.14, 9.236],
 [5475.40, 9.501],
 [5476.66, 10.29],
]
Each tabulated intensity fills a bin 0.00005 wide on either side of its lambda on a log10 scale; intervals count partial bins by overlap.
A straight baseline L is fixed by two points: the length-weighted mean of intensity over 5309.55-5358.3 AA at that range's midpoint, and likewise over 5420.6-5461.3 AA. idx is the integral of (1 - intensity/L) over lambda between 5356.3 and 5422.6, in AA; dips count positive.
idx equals 1.9 AA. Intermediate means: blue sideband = 10.4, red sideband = 10.4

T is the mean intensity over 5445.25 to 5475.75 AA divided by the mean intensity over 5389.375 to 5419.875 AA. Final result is 1.00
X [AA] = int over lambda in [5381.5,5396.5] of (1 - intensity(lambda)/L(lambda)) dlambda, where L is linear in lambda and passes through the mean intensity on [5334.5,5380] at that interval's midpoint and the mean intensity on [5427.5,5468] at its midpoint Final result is 1.84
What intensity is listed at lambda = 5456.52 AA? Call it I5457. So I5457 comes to 9.932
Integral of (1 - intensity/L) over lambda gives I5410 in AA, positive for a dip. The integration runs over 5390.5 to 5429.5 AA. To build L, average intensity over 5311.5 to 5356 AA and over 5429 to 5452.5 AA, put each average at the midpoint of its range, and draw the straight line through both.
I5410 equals 0.91 AA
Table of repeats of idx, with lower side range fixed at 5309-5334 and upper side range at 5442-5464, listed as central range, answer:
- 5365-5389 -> 0.79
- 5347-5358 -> -0.71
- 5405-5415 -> 0.35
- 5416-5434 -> 0.42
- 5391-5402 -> 0.00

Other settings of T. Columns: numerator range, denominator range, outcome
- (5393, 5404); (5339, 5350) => 0.96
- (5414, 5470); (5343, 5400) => 1.02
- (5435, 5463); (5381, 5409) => 1.07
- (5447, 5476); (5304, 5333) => 1.01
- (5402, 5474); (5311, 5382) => 0.99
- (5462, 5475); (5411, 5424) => 0.99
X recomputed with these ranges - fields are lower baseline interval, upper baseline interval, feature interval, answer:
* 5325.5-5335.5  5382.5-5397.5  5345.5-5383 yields -4.74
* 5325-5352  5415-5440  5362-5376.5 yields 0.00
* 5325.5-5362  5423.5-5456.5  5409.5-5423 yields 0.44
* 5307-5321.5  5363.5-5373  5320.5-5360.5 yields 0.99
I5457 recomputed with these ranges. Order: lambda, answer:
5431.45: 10.21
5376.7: 10.25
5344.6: 10.7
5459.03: 10.85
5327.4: 8.237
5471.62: 10.19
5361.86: 9.897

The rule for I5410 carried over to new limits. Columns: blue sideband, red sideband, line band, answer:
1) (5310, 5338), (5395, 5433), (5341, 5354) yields -0.44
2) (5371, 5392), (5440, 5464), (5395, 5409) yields -0.75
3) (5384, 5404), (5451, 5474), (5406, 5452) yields -1.98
